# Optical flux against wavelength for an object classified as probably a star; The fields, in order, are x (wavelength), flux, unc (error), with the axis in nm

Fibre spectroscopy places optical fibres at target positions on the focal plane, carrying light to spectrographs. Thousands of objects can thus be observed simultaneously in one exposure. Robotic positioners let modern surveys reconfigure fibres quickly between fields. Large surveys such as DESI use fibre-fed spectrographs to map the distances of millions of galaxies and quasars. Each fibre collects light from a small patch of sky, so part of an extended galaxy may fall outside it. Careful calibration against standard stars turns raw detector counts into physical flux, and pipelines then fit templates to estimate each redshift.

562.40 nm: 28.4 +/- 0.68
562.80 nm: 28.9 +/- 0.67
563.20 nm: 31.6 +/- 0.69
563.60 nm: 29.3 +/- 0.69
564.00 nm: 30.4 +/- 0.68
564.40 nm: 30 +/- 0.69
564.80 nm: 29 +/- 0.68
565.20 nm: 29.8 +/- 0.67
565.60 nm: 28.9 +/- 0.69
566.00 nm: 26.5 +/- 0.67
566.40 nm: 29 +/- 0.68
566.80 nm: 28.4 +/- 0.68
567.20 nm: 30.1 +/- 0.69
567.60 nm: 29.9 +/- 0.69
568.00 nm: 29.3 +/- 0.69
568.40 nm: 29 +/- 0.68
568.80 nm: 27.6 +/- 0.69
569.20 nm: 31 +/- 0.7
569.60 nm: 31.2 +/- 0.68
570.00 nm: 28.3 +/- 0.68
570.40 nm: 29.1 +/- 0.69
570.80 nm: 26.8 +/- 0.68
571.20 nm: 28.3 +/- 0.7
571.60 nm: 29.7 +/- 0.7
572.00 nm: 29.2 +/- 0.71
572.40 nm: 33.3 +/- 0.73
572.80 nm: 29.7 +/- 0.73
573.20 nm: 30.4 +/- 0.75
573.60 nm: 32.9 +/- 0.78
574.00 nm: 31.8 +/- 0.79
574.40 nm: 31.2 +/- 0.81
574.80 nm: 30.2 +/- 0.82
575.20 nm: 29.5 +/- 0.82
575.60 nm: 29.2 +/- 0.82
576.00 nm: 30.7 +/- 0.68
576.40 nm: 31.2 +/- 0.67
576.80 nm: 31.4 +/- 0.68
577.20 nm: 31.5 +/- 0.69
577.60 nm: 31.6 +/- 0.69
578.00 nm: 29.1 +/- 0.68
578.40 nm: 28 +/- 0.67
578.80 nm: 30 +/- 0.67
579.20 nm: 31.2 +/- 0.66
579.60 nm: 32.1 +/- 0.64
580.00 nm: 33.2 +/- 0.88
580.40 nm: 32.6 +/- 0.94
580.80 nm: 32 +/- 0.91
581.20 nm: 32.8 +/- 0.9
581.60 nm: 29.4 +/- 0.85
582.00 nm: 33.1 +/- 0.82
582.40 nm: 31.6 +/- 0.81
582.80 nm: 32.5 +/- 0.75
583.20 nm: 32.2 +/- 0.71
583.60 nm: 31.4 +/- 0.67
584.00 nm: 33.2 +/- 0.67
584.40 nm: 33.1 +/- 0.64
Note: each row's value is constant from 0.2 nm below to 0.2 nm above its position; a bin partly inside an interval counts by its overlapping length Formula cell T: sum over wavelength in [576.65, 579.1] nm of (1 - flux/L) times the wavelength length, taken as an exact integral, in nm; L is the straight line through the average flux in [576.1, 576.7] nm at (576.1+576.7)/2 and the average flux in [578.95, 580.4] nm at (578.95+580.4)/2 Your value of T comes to 0.10 nm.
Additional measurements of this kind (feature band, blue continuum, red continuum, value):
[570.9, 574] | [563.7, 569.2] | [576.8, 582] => -0.037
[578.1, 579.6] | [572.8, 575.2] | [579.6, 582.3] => 0.085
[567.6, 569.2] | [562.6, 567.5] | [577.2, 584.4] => 0.039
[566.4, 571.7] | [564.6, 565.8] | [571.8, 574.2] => 0.191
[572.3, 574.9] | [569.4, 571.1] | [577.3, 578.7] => -0.188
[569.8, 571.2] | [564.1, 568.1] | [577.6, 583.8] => 0.080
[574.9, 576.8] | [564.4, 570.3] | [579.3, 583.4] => 0.042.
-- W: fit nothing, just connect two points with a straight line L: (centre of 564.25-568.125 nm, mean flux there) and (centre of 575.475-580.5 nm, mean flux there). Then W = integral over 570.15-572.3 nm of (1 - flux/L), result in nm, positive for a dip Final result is 0.07 nm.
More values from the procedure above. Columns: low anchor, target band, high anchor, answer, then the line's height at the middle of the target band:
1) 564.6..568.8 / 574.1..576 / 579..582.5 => 0.04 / 30.8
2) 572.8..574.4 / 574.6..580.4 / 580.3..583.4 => 0.18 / 31.7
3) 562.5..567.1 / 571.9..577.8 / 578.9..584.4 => 0.00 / 31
